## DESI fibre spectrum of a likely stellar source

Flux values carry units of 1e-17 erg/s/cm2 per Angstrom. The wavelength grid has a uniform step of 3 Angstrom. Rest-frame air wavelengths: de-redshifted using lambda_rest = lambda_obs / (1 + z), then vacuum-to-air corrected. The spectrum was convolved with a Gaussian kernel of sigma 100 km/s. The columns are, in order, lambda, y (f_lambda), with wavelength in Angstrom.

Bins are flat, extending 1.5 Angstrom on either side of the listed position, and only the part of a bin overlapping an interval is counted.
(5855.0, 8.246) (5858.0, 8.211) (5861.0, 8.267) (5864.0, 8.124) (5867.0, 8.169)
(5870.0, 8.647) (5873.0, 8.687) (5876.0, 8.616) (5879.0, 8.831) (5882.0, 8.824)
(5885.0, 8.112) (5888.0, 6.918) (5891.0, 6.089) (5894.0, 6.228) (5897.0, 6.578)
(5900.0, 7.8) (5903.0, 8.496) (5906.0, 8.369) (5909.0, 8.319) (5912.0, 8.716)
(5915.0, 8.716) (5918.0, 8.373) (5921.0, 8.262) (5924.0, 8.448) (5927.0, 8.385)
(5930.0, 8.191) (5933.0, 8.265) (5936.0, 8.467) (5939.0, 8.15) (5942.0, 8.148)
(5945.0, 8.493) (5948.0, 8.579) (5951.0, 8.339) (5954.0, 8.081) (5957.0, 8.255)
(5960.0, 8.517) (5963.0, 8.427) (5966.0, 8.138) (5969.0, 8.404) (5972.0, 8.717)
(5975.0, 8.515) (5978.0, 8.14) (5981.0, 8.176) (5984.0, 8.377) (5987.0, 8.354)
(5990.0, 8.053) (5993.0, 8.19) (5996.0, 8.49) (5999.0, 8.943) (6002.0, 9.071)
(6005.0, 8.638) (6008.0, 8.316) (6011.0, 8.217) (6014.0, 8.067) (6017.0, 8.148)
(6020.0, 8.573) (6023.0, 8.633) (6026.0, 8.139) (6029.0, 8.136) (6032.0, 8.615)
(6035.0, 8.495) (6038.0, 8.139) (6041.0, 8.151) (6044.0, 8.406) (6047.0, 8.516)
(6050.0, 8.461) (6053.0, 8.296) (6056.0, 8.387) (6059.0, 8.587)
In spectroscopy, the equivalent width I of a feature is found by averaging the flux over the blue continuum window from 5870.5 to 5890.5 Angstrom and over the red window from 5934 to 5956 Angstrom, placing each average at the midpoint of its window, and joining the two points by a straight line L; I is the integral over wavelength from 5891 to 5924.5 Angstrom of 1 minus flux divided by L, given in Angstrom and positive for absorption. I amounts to 1.4 Angstrom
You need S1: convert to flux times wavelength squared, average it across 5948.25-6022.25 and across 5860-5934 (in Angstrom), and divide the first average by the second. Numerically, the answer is 1.1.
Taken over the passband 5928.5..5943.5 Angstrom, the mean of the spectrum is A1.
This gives 8.24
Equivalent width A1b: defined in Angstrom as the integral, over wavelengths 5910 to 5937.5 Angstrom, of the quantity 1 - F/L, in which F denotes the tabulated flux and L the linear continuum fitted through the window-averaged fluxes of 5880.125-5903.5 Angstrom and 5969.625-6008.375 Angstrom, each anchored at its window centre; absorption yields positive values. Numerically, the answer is -2.5 Angstrom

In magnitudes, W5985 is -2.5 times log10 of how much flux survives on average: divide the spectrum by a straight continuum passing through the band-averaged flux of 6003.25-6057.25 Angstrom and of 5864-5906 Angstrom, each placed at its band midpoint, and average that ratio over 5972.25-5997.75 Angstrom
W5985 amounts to -0.01 mag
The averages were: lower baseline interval 7.87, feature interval 8.31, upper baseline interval 8.35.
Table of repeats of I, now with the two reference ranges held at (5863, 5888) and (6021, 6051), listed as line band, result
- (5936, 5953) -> 0.1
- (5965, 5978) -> 0.0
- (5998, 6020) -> -0.3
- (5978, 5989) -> 0.2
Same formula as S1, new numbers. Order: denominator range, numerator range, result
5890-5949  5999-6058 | 1.08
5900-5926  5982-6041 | 1.03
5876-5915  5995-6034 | 1.12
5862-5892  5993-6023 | 1.09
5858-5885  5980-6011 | 1.04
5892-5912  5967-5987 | 1.12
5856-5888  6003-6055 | 1.05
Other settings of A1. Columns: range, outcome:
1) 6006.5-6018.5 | 8.19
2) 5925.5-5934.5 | 8.28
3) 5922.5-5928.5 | 8.42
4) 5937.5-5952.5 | 8.34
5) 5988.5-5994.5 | 8.12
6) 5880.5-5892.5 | 7.49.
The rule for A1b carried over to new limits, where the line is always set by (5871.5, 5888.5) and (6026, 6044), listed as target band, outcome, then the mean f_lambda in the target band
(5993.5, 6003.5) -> -0.5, 8.77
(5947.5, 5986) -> 0.0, 8.35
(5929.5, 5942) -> 0.2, 8.26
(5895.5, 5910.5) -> 0.9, 7.91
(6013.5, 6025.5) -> -0.1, 8.36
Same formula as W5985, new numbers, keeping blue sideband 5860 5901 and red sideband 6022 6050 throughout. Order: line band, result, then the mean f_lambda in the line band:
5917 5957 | -0.038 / 8.32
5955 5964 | -0.036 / 8.38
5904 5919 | -0.073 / 8.5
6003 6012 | -0.022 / 8.44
